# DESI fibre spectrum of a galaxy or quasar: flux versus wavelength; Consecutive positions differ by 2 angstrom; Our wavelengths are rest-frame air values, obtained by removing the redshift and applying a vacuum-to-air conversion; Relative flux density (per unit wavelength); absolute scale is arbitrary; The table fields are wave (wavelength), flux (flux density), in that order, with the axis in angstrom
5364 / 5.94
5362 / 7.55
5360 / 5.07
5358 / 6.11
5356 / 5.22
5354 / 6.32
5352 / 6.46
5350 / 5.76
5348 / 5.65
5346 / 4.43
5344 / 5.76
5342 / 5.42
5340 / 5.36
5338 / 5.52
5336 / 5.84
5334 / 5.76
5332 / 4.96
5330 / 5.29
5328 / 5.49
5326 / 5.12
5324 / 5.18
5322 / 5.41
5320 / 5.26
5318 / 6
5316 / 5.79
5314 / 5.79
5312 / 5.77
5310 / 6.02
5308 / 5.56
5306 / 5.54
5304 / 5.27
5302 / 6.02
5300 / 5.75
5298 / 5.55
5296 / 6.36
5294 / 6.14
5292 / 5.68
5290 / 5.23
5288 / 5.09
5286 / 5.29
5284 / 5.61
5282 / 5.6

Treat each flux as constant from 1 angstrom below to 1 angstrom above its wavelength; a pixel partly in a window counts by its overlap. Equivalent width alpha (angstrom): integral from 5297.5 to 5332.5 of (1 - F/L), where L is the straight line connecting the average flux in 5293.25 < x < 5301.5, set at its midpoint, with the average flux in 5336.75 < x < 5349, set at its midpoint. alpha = 1.1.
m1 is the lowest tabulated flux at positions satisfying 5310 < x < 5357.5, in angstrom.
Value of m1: 4.43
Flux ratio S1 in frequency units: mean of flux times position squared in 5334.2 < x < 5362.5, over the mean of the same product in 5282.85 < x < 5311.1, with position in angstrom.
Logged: 1.03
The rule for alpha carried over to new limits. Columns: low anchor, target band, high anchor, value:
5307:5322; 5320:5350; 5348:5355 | 2.79 angstrom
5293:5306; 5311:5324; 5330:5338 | 0.04 angstrom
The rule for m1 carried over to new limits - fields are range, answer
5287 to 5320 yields 5.09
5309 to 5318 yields 5.77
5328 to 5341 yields 4.96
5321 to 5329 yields 5.12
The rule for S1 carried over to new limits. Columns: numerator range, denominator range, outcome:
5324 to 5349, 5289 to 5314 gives 0.95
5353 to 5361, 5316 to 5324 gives 1.04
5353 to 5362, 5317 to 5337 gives 1.10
